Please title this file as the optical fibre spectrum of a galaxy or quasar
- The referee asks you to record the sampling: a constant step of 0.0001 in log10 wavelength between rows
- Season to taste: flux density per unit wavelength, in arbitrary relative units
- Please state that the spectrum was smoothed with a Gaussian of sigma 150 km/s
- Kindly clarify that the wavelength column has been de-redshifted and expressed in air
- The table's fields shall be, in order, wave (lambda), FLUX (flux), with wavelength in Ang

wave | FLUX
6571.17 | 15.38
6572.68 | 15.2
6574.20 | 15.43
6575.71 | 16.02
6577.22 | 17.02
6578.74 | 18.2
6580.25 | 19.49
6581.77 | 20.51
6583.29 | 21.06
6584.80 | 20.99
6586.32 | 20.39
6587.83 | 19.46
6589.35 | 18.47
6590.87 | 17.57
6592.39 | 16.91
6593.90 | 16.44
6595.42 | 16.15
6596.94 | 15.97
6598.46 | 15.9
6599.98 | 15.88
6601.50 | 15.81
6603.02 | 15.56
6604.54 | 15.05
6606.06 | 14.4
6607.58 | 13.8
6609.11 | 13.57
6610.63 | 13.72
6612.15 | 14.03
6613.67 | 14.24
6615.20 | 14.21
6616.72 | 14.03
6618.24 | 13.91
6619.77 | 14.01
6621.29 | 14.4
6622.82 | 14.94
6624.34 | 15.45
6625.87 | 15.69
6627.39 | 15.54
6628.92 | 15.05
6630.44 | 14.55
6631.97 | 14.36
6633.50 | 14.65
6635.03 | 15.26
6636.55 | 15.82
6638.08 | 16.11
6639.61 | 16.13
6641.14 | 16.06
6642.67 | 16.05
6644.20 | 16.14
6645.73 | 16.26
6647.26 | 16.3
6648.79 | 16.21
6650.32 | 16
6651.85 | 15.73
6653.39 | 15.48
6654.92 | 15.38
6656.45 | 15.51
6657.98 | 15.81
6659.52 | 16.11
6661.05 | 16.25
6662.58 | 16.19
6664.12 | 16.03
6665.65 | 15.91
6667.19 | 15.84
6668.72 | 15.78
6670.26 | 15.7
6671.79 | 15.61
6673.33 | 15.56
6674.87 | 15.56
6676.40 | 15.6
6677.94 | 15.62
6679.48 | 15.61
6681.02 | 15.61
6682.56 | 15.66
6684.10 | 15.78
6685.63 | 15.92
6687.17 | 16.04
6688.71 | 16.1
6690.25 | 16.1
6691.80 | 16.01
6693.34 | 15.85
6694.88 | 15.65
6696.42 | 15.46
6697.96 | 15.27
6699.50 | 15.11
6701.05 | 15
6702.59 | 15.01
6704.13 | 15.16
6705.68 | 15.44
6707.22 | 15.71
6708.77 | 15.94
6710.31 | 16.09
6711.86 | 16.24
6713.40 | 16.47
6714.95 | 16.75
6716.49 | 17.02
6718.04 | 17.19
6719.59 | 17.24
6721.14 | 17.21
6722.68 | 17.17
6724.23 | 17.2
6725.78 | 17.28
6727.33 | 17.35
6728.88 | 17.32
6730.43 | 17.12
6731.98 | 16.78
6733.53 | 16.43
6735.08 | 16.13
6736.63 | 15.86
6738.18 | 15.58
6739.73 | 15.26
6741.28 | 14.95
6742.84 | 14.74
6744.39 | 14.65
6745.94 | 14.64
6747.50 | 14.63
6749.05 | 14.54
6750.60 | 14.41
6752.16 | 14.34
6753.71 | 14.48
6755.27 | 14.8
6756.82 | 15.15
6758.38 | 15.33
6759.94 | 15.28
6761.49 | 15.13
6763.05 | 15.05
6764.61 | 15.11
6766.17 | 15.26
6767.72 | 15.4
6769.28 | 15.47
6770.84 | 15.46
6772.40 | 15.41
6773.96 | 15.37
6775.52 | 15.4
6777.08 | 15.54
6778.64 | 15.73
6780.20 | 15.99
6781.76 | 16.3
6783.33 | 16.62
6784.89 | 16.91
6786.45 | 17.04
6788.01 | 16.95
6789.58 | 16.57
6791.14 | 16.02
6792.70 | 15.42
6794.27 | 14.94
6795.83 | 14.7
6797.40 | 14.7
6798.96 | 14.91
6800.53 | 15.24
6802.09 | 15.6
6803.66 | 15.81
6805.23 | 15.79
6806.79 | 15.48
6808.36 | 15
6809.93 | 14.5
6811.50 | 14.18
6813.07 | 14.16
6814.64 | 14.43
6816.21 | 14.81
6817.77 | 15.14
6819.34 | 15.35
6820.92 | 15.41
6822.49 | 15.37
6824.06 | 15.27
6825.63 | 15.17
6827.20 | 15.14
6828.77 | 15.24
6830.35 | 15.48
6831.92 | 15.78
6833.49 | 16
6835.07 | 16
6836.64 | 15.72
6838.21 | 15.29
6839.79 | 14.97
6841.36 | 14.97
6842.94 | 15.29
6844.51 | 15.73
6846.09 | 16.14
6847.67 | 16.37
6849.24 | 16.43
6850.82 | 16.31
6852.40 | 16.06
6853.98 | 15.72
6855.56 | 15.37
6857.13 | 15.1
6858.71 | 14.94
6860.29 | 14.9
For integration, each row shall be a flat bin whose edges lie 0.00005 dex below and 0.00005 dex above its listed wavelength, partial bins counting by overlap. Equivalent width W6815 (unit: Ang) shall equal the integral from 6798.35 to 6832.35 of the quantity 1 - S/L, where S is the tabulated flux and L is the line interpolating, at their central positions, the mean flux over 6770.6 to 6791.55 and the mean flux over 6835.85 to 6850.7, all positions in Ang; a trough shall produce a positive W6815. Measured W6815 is 1.6 Ang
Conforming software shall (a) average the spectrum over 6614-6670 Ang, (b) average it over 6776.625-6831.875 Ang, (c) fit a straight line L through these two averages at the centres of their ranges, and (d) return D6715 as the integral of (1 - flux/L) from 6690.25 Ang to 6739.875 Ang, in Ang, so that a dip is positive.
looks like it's -2.5 Ang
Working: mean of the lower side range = 15.5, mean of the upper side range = 15.5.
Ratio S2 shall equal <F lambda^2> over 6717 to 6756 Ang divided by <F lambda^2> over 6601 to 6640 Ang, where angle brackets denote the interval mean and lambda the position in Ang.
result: 1.11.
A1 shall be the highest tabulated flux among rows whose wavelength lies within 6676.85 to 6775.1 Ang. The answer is 17.35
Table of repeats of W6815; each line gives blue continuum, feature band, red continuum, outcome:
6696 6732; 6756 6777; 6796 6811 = 0.5 Ang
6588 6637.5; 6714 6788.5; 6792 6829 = -3.6 Ang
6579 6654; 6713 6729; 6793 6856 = -1.5 Ang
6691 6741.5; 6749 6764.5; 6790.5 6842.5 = 0.9 Ang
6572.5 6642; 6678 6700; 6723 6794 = 0.2 Ang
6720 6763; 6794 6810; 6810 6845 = 0.2 Ang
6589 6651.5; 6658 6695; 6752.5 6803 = -1.0 Ang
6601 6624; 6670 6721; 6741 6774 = -4.0 Ang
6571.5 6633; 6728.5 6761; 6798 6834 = 0.3 Ang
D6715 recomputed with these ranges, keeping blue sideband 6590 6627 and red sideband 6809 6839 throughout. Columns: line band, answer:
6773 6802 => -1.20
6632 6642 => -0.32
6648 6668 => -1.03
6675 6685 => -0.35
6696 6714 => -0.53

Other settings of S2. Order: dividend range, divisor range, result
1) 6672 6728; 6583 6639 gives 1.05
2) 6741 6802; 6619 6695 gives 1.01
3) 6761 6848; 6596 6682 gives 1.06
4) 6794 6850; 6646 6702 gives 1.01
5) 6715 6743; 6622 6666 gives 1.08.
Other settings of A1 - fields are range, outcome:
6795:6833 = 15.81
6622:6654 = 16.3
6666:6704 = 16.1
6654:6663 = 16.25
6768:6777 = 15.47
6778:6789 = 17.04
